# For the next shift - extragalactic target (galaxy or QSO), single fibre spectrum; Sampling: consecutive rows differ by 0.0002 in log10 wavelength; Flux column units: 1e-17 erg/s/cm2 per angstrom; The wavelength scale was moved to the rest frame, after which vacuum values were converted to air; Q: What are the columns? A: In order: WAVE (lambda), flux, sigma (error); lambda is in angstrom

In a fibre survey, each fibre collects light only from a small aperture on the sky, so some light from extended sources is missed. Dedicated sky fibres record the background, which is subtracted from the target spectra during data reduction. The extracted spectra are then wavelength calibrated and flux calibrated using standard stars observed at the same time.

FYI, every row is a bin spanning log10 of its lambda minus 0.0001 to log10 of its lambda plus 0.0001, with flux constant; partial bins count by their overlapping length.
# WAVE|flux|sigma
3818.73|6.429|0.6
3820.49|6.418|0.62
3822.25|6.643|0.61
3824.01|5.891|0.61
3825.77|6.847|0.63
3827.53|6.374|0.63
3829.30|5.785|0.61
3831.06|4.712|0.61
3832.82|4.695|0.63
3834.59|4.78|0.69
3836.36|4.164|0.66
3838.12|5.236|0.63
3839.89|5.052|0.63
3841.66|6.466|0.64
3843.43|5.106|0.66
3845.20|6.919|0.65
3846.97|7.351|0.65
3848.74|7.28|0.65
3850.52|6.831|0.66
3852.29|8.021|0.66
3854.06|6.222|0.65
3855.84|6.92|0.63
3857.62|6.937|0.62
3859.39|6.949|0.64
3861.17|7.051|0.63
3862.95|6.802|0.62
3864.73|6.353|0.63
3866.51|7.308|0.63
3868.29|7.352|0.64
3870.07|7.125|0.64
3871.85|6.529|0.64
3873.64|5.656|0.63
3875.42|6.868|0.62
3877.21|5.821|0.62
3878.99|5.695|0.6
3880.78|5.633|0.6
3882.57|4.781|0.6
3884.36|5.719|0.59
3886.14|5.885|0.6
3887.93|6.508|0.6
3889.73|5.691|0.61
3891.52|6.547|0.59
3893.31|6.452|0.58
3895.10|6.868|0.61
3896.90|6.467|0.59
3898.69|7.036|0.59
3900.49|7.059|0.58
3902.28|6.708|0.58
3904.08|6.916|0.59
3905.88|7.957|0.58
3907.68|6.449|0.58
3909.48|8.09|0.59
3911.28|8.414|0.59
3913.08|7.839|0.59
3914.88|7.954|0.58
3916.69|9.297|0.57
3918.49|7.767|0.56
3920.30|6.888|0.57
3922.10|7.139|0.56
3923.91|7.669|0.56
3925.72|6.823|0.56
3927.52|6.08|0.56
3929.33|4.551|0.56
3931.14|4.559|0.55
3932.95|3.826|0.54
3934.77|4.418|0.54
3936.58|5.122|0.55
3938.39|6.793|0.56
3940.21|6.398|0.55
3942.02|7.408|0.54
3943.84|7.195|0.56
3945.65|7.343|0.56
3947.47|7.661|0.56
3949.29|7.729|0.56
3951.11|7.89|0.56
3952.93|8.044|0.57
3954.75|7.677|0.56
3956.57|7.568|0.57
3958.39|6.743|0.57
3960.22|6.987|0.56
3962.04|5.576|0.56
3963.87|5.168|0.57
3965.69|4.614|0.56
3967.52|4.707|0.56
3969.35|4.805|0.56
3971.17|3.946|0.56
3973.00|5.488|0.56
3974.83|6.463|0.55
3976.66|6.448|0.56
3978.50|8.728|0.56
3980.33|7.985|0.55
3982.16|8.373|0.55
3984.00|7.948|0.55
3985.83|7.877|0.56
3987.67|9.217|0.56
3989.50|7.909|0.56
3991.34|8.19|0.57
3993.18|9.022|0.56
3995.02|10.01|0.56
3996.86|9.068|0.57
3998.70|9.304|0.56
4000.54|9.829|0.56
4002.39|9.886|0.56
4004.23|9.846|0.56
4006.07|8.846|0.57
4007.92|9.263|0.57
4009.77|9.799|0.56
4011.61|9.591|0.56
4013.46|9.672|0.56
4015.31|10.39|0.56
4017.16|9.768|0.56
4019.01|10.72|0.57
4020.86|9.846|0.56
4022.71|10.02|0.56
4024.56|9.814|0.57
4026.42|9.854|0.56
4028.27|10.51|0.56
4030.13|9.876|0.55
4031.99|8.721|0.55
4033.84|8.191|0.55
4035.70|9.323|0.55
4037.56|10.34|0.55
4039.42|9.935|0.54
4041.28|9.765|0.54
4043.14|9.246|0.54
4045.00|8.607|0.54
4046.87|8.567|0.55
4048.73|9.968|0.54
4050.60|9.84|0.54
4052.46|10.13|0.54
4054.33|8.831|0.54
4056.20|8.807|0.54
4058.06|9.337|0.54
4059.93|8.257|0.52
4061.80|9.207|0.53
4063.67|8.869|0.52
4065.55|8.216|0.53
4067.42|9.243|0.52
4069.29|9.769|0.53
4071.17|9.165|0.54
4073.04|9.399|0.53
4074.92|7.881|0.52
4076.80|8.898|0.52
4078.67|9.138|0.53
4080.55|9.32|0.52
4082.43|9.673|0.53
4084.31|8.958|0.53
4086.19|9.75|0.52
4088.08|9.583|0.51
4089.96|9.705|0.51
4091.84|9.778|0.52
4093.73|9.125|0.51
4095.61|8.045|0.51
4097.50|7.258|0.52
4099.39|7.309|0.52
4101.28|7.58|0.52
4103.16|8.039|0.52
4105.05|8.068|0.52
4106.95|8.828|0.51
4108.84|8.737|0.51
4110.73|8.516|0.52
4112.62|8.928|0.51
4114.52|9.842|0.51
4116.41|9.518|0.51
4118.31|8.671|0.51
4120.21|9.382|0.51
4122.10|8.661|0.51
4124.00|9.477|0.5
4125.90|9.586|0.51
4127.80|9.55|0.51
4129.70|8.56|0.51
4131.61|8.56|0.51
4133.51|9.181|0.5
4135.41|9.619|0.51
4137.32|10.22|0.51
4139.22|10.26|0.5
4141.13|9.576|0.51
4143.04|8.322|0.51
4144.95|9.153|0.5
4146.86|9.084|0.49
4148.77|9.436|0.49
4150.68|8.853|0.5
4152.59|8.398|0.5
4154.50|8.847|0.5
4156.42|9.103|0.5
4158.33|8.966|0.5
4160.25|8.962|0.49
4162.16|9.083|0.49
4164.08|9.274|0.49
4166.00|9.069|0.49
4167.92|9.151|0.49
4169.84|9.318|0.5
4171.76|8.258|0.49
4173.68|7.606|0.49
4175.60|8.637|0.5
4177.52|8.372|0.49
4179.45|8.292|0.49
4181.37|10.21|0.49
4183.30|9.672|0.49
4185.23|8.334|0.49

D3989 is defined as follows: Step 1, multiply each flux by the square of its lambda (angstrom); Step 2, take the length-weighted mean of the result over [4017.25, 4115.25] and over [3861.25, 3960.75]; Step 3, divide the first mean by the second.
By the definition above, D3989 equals 1.47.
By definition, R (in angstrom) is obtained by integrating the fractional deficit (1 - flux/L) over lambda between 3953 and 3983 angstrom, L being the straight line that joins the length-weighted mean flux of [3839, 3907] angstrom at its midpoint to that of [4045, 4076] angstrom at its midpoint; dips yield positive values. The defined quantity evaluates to 5.58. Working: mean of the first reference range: 6.55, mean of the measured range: 6.37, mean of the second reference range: 9.07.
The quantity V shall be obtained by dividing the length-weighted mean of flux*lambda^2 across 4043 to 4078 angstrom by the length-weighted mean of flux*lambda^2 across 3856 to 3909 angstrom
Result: 1.5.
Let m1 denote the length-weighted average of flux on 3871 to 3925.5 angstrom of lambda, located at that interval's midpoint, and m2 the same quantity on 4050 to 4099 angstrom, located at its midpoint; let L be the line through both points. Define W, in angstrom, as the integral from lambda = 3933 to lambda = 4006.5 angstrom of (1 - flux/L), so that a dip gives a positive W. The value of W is 4.19 angstrom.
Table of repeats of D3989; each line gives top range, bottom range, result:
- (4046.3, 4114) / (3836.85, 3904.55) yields 1.53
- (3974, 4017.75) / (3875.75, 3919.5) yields 1.37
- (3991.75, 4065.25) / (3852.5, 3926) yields 1.49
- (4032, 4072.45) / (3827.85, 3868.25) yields 1.63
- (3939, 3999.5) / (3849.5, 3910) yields 1.15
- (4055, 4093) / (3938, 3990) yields 1.40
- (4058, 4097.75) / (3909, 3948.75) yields 1.44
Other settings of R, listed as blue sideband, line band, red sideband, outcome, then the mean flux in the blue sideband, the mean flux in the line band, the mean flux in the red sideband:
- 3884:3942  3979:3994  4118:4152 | -1.65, 6.64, 8.32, 9.23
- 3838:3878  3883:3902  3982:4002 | 2.16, 6.64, 6.4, 8.84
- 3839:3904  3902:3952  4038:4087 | 2.62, 6.5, 6.89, 9.19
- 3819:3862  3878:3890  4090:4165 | 1.65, 6.2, 5.7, 8.94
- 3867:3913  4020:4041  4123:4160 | -4.26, 6.6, 9.68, 9.19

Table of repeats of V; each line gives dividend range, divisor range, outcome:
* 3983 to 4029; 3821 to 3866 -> 1.65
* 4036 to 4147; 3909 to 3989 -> 1.43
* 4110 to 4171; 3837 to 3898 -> 1.64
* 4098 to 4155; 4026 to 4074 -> 1.00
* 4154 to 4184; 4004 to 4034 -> 0.99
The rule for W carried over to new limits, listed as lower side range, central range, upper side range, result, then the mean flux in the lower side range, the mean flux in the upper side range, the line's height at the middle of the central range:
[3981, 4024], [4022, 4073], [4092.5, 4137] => -1.4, 9.32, 8.77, 9.1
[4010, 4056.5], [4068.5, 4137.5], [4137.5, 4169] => 2.7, 9.63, 9.12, 9.33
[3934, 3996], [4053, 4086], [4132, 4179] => -3.8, 6.99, 9.02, 8.1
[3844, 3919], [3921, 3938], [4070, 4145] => 3.9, 6.85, 9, 7.3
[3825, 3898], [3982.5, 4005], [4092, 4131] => -4.3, 6.24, 8.7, 7.54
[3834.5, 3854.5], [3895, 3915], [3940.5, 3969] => -2.5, 6.17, 6.77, 6.5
